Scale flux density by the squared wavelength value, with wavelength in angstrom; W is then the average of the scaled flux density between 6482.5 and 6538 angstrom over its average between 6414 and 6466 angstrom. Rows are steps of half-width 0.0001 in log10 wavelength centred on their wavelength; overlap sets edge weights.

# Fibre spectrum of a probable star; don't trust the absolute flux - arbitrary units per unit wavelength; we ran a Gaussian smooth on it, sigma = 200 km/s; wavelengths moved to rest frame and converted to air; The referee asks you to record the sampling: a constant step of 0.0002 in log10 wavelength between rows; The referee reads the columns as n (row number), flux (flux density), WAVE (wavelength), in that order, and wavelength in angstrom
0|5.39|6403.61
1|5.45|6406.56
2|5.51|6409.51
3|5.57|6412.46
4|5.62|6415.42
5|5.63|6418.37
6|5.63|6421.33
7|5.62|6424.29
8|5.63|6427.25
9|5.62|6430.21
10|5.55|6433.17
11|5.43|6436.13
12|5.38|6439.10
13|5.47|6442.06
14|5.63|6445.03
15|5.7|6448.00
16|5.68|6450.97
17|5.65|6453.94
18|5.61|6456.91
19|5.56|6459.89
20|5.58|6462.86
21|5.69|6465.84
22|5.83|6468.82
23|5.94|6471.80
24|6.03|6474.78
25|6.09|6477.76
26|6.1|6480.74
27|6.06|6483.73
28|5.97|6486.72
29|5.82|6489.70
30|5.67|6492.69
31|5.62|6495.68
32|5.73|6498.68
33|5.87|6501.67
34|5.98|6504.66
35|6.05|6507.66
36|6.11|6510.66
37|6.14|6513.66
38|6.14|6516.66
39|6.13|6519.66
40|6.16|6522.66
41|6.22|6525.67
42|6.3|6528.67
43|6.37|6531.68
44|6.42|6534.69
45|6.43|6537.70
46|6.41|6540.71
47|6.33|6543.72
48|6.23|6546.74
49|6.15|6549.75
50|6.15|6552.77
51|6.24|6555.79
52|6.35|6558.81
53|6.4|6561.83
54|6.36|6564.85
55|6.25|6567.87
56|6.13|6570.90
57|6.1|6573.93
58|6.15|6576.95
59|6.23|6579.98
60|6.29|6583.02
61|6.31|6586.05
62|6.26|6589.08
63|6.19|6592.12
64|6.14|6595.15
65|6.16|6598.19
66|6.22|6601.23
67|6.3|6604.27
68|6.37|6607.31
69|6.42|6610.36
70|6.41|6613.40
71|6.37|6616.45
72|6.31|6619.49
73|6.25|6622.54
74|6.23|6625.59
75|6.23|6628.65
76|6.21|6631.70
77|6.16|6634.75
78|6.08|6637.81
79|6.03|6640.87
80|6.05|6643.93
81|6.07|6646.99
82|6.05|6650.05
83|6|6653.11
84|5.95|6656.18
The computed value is 1.11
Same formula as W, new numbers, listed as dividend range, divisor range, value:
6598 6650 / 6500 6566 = 1.03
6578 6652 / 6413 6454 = 1.18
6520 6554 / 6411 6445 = 1.17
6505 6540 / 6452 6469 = 1.12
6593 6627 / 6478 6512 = 1.10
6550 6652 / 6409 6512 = 1.13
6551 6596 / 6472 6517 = 1.07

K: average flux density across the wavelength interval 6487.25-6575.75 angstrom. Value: 6.15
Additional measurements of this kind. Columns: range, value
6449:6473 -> 5.69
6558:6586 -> 6.25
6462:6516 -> 5.91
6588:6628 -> 6.28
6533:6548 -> 6.37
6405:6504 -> 5.7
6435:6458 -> 5.57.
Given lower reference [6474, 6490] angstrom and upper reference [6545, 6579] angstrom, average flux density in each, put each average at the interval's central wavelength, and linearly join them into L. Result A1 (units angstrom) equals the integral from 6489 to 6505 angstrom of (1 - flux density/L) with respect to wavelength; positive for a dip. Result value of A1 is 0.8 angstrom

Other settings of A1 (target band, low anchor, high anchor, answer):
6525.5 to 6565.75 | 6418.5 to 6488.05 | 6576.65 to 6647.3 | -2.0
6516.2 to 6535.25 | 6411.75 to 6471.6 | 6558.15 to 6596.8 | -0.8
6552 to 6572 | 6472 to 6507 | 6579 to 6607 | -0.4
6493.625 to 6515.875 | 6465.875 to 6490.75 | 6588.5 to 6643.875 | 0.3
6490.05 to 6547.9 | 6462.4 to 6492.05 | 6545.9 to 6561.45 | -0.2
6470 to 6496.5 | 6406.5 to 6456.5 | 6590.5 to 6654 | -0.8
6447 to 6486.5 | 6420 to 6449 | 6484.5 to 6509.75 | -0.7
